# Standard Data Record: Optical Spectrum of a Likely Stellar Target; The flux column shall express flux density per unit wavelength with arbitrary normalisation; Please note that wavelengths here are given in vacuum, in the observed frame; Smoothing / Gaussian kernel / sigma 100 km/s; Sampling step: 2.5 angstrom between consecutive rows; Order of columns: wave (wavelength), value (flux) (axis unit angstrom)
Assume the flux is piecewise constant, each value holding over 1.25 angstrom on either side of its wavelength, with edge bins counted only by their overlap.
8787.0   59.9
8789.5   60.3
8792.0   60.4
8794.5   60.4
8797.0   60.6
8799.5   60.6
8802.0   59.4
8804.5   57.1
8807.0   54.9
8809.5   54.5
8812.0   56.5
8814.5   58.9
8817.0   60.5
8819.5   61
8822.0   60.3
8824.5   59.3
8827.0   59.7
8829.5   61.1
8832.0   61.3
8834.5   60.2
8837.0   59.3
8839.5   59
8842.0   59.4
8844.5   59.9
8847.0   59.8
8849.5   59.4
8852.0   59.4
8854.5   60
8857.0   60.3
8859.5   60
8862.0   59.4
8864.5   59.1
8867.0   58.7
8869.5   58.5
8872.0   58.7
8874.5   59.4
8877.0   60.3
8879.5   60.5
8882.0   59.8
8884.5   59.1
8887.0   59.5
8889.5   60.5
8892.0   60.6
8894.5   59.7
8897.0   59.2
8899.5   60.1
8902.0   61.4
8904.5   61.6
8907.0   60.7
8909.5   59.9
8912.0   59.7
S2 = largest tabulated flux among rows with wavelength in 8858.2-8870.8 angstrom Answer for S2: 60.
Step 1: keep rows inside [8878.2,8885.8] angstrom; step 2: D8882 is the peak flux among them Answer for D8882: 60.5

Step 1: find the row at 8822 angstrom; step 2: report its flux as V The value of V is 60.3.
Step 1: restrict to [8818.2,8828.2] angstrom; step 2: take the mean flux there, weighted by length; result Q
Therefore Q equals 60.1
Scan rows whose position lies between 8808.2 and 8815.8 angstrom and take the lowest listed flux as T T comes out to 54.5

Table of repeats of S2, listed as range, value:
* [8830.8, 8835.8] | 61.3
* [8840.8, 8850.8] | 59.9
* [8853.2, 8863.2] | 60.3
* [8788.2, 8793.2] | 60.4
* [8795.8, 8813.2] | 60.6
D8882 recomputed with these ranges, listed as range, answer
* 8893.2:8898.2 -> 59.7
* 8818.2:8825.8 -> 61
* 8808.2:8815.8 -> 58.9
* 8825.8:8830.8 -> 61.1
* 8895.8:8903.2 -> 61.4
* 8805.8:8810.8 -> 54.9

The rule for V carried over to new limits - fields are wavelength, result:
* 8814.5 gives 58.9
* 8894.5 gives 59.7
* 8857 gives 60.3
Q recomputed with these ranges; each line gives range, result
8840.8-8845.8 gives 59.7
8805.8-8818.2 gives 57.1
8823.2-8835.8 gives 60.3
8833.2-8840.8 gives 59.5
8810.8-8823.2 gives 59.4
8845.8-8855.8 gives 59.7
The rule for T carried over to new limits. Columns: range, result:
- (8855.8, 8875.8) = 58.5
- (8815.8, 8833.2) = 59.3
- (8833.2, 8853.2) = 59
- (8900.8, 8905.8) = 61.4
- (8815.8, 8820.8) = 60.5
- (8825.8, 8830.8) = 59.7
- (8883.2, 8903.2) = 59.1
